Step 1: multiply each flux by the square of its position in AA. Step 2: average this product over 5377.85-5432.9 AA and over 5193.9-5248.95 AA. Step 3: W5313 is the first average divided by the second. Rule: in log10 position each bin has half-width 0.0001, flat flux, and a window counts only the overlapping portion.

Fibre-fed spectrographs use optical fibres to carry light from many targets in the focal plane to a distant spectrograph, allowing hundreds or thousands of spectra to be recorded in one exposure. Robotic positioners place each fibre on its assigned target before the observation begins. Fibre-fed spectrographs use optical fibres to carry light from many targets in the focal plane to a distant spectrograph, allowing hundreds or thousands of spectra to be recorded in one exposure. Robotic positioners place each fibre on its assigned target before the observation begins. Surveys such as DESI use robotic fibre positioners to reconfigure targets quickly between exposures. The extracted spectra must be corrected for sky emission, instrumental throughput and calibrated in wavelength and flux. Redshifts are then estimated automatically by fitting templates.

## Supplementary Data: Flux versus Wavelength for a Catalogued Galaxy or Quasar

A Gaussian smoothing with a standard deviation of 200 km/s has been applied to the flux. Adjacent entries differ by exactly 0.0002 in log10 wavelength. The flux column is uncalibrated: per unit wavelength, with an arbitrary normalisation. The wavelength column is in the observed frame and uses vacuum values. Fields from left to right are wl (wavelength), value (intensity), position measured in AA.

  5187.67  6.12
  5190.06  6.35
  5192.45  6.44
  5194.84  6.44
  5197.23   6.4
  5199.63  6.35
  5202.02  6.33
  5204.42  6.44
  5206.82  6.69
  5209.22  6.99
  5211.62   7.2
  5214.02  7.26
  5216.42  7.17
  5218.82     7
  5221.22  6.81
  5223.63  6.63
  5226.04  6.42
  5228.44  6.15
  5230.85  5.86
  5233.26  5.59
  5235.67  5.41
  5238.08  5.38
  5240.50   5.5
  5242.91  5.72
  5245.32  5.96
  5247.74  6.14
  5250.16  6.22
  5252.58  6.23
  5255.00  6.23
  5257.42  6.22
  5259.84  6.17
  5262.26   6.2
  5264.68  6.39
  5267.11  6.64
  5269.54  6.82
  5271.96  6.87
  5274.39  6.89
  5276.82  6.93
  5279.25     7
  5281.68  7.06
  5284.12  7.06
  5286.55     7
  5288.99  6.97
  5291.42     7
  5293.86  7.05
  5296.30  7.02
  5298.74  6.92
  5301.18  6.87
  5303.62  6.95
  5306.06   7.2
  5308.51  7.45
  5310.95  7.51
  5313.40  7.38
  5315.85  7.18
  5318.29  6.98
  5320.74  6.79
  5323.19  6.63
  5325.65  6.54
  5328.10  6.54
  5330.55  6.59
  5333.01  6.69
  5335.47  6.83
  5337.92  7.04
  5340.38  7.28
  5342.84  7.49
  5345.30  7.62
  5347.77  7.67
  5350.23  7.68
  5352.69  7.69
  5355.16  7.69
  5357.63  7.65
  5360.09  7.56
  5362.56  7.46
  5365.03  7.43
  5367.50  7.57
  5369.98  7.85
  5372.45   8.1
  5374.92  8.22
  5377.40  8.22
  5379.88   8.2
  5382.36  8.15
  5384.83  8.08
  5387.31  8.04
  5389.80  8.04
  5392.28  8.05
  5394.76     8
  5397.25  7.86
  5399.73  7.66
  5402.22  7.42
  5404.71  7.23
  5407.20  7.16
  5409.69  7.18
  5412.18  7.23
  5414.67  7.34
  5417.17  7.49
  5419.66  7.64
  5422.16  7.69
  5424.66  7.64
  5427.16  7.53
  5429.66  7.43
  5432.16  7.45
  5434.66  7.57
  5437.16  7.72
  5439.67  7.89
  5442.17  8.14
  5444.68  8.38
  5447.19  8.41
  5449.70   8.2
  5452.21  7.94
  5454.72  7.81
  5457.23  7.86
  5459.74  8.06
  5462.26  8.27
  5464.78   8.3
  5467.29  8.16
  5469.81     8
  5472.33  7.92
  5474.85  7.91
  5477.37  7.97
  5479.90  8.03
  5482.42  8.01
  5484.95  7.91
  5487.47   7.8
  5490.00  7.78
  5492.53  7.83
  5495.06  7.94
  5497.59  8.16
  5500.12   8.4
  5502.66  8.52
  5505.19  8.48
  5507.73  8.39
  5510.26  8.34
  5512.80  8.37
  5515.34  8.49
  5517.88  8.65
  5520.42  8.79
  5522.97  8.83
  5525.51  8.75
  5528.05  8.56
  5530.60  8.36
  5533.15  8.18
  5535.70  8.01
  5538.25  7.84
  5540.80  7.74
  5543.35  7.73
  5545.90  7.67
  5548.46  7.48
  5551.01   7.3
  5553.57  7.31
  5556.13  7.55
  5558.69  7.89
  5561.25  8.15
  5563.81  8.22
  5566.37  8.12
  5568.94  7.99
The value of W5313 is 1.3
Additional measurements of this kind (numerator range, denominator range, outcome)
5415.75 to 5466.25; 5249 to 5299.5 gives 1.25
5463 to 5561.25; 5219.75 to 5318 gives 1.34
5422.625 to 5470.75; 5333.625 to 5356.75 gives 1.11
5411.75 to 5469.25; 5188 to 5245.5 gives 1.34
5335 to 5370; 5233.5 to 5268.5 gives 1.29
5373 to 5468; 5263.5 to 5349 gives 1.17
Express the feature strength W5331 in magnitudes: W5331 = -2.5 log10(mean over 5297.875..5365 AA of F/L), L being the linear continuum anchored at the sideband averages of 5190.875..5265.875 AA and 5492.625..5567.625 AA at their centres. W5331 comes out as -0.038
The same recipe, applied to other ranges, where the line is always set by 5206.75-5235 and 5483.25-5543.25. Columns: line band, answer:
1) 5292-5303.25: 0.01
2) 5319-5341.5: 0.07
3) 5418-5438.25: 0.03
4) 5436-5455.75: -0.03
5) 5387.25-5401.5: -0.05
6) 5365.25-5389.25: -0.07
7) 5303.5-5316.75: -0.03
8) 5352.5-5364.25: -0.03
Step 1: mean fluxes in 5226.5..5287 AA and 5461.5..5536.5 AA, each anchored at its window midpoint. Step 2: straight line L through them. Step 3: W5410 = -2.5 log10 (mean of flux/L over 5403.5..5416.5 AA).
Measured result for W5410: 0.04 mag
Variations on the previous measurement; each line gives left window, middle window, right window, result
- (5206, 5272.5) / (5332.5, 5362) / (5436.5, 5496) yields -0.04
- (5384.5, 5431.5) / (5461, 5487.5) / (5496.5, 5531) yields 0.02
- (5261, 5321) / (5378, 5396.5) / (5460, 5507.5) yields -0.08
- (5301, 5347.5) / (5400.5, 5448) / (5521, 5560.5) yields -0.02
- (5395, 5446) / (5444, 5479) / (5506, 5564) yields -0.04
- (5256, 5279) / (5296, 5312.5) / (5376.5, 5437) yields -0.04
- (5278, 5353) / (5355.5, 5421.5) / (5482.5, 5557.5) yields -0.04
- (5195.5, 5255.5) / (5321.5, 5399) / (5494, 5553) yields -0.06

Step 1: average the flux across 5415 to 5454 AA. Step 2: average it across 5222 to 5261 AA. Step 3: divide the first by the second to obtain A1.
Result 1.3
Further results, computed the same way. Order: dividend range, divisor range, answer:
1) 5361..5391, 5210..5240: 1.24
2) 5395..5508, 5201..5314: 1.19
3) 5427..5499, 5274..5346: 1.13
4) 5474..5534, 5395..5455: 1.08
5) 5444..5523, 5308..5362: 1.13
